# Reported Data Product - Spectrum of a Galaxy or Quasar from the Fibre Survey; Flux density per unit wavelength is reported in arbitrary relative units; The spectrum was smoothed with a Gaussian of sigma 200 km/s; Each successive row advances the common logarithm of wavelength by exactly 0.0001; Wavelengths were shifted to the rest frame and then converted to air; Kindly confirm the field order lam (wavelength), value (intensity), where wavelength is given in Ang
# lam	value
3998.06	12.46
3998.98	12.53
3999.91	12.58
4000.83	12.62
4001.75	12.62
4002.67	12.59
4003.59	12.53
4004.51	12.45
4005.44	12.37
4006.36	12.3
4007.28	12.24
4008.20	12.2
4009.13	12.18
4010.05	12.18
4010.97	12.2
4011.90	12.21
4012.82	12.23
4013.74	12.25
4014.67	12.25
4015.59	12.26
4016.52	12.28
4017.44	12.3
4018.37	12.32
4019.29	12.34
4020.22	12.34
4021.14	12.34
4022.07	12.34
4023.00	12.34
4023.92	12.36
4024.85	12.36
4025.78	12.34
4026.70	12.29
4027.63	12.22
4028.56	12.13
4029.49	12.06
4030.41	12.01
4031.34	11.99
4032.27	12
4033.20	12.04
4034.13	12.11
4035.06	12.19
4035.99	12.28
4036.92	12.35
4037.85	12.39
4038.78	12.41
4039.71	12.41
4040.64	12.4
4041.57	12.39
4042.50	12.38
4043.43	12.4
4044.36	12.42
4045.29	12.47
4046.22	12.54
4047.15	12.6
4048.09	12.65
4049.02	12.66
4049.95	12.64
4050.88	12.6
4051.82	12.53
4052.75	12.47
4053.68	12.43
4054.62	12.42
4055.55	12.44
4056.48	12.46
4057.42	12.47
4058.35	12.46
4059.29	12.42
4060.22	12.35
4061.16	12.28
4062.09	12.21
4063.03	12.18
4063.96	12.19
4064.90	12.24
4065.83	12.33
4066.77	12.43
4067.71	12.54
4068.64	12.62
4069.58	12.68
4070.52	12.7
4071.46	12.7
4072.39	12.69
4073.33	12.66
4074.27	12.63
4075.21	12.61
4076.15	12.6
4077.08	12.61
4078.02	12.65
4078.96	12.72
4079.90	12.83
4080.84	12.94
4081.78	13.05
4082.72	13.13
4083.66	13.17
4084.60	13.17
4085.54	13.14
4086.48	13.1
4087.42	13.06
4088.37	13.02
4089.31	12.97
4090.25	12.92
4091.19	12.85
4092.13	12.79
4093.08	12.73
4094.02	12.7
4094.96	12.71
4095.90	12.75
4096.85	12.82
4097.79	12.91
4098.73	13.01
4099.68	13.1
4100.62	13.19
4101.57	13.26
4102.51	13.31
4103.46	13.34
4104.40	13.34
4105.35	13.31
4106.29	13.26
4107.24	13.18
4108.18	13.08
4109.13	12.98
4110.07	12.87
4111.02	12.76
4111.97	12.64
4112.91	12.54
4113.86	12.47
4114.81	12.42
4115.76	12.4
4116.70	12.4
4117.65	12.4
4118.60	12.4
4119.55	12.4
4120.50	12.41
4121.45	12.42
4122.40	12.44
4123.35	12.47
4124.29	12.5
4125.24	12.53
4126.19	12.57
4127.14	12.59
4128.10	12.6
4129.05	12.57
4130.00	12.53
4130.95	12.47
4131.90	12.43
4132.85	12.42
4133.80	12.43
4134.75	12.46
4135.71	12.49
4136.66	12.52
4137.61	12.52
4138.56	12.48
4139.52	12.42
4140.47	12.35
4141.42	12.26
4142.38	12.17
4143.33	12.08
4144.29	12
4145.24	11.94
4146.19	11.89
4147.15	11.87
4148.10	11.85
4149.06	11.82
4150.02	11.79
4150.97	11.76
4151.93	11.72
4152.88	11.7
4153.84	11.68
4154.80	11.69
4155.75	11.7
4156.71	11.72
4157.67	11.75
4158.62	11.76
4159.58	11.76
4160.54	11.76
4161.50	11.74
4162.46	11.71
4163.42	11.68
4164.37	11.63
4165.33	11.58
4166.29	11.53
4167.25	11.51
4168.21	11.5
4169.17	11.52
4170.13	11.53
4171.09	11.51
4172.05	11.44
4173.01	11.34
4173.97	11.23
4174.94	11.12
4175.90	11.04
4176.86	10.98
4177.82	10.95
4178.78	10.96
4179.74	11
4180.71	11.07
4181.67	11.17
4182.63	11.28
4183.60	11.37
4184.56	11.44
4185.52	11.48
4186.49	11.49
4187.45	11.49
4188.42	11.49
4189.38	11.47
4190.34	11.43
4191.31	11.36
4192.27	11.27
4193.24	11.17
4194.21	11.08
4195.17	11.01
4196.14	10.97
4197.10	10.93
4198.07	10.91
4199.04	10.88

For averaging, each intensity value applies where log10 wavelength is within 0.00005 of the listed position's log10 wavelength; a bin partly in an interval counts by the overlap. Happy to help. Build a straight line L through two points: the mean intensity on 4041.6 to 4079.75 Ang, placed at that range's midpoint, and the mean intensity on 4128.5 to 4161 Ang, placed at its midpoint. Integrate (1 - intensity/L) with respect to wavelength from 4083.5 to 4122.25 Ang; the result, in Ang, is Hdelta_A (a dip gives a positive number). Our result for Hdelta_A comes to -1.8 Ang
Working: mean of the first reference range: 12.5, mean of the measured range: 12.9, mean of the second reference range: 12.1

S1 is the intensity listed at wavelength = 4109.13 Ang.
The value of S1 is 12.98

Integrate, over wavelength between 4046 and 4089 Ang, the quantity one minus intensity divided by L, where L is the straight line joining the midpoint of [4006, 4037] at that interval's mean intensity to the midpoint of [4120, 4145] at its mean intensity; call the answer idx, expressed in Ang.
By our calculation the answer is -1.1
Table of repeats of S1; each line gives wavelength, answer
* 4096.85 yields 12.82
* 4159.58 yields 11.76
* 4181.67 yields 11.17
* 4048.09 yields 12.65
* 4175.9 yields 11.04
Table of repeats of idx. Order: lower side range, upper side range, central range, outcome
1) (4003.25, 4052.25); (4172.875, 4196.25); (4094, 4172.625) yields -4.9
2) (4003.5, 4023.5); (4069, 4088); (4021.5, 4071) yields 0.8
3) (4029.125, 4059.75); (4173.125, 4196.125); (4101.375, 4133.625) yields -2.5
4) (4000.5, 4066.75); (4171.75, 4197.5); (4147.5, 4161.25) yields -0.4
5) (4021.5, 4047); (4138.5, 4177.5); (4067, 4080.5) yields -0.6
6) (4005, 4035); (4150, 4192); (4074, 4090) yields -1.3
